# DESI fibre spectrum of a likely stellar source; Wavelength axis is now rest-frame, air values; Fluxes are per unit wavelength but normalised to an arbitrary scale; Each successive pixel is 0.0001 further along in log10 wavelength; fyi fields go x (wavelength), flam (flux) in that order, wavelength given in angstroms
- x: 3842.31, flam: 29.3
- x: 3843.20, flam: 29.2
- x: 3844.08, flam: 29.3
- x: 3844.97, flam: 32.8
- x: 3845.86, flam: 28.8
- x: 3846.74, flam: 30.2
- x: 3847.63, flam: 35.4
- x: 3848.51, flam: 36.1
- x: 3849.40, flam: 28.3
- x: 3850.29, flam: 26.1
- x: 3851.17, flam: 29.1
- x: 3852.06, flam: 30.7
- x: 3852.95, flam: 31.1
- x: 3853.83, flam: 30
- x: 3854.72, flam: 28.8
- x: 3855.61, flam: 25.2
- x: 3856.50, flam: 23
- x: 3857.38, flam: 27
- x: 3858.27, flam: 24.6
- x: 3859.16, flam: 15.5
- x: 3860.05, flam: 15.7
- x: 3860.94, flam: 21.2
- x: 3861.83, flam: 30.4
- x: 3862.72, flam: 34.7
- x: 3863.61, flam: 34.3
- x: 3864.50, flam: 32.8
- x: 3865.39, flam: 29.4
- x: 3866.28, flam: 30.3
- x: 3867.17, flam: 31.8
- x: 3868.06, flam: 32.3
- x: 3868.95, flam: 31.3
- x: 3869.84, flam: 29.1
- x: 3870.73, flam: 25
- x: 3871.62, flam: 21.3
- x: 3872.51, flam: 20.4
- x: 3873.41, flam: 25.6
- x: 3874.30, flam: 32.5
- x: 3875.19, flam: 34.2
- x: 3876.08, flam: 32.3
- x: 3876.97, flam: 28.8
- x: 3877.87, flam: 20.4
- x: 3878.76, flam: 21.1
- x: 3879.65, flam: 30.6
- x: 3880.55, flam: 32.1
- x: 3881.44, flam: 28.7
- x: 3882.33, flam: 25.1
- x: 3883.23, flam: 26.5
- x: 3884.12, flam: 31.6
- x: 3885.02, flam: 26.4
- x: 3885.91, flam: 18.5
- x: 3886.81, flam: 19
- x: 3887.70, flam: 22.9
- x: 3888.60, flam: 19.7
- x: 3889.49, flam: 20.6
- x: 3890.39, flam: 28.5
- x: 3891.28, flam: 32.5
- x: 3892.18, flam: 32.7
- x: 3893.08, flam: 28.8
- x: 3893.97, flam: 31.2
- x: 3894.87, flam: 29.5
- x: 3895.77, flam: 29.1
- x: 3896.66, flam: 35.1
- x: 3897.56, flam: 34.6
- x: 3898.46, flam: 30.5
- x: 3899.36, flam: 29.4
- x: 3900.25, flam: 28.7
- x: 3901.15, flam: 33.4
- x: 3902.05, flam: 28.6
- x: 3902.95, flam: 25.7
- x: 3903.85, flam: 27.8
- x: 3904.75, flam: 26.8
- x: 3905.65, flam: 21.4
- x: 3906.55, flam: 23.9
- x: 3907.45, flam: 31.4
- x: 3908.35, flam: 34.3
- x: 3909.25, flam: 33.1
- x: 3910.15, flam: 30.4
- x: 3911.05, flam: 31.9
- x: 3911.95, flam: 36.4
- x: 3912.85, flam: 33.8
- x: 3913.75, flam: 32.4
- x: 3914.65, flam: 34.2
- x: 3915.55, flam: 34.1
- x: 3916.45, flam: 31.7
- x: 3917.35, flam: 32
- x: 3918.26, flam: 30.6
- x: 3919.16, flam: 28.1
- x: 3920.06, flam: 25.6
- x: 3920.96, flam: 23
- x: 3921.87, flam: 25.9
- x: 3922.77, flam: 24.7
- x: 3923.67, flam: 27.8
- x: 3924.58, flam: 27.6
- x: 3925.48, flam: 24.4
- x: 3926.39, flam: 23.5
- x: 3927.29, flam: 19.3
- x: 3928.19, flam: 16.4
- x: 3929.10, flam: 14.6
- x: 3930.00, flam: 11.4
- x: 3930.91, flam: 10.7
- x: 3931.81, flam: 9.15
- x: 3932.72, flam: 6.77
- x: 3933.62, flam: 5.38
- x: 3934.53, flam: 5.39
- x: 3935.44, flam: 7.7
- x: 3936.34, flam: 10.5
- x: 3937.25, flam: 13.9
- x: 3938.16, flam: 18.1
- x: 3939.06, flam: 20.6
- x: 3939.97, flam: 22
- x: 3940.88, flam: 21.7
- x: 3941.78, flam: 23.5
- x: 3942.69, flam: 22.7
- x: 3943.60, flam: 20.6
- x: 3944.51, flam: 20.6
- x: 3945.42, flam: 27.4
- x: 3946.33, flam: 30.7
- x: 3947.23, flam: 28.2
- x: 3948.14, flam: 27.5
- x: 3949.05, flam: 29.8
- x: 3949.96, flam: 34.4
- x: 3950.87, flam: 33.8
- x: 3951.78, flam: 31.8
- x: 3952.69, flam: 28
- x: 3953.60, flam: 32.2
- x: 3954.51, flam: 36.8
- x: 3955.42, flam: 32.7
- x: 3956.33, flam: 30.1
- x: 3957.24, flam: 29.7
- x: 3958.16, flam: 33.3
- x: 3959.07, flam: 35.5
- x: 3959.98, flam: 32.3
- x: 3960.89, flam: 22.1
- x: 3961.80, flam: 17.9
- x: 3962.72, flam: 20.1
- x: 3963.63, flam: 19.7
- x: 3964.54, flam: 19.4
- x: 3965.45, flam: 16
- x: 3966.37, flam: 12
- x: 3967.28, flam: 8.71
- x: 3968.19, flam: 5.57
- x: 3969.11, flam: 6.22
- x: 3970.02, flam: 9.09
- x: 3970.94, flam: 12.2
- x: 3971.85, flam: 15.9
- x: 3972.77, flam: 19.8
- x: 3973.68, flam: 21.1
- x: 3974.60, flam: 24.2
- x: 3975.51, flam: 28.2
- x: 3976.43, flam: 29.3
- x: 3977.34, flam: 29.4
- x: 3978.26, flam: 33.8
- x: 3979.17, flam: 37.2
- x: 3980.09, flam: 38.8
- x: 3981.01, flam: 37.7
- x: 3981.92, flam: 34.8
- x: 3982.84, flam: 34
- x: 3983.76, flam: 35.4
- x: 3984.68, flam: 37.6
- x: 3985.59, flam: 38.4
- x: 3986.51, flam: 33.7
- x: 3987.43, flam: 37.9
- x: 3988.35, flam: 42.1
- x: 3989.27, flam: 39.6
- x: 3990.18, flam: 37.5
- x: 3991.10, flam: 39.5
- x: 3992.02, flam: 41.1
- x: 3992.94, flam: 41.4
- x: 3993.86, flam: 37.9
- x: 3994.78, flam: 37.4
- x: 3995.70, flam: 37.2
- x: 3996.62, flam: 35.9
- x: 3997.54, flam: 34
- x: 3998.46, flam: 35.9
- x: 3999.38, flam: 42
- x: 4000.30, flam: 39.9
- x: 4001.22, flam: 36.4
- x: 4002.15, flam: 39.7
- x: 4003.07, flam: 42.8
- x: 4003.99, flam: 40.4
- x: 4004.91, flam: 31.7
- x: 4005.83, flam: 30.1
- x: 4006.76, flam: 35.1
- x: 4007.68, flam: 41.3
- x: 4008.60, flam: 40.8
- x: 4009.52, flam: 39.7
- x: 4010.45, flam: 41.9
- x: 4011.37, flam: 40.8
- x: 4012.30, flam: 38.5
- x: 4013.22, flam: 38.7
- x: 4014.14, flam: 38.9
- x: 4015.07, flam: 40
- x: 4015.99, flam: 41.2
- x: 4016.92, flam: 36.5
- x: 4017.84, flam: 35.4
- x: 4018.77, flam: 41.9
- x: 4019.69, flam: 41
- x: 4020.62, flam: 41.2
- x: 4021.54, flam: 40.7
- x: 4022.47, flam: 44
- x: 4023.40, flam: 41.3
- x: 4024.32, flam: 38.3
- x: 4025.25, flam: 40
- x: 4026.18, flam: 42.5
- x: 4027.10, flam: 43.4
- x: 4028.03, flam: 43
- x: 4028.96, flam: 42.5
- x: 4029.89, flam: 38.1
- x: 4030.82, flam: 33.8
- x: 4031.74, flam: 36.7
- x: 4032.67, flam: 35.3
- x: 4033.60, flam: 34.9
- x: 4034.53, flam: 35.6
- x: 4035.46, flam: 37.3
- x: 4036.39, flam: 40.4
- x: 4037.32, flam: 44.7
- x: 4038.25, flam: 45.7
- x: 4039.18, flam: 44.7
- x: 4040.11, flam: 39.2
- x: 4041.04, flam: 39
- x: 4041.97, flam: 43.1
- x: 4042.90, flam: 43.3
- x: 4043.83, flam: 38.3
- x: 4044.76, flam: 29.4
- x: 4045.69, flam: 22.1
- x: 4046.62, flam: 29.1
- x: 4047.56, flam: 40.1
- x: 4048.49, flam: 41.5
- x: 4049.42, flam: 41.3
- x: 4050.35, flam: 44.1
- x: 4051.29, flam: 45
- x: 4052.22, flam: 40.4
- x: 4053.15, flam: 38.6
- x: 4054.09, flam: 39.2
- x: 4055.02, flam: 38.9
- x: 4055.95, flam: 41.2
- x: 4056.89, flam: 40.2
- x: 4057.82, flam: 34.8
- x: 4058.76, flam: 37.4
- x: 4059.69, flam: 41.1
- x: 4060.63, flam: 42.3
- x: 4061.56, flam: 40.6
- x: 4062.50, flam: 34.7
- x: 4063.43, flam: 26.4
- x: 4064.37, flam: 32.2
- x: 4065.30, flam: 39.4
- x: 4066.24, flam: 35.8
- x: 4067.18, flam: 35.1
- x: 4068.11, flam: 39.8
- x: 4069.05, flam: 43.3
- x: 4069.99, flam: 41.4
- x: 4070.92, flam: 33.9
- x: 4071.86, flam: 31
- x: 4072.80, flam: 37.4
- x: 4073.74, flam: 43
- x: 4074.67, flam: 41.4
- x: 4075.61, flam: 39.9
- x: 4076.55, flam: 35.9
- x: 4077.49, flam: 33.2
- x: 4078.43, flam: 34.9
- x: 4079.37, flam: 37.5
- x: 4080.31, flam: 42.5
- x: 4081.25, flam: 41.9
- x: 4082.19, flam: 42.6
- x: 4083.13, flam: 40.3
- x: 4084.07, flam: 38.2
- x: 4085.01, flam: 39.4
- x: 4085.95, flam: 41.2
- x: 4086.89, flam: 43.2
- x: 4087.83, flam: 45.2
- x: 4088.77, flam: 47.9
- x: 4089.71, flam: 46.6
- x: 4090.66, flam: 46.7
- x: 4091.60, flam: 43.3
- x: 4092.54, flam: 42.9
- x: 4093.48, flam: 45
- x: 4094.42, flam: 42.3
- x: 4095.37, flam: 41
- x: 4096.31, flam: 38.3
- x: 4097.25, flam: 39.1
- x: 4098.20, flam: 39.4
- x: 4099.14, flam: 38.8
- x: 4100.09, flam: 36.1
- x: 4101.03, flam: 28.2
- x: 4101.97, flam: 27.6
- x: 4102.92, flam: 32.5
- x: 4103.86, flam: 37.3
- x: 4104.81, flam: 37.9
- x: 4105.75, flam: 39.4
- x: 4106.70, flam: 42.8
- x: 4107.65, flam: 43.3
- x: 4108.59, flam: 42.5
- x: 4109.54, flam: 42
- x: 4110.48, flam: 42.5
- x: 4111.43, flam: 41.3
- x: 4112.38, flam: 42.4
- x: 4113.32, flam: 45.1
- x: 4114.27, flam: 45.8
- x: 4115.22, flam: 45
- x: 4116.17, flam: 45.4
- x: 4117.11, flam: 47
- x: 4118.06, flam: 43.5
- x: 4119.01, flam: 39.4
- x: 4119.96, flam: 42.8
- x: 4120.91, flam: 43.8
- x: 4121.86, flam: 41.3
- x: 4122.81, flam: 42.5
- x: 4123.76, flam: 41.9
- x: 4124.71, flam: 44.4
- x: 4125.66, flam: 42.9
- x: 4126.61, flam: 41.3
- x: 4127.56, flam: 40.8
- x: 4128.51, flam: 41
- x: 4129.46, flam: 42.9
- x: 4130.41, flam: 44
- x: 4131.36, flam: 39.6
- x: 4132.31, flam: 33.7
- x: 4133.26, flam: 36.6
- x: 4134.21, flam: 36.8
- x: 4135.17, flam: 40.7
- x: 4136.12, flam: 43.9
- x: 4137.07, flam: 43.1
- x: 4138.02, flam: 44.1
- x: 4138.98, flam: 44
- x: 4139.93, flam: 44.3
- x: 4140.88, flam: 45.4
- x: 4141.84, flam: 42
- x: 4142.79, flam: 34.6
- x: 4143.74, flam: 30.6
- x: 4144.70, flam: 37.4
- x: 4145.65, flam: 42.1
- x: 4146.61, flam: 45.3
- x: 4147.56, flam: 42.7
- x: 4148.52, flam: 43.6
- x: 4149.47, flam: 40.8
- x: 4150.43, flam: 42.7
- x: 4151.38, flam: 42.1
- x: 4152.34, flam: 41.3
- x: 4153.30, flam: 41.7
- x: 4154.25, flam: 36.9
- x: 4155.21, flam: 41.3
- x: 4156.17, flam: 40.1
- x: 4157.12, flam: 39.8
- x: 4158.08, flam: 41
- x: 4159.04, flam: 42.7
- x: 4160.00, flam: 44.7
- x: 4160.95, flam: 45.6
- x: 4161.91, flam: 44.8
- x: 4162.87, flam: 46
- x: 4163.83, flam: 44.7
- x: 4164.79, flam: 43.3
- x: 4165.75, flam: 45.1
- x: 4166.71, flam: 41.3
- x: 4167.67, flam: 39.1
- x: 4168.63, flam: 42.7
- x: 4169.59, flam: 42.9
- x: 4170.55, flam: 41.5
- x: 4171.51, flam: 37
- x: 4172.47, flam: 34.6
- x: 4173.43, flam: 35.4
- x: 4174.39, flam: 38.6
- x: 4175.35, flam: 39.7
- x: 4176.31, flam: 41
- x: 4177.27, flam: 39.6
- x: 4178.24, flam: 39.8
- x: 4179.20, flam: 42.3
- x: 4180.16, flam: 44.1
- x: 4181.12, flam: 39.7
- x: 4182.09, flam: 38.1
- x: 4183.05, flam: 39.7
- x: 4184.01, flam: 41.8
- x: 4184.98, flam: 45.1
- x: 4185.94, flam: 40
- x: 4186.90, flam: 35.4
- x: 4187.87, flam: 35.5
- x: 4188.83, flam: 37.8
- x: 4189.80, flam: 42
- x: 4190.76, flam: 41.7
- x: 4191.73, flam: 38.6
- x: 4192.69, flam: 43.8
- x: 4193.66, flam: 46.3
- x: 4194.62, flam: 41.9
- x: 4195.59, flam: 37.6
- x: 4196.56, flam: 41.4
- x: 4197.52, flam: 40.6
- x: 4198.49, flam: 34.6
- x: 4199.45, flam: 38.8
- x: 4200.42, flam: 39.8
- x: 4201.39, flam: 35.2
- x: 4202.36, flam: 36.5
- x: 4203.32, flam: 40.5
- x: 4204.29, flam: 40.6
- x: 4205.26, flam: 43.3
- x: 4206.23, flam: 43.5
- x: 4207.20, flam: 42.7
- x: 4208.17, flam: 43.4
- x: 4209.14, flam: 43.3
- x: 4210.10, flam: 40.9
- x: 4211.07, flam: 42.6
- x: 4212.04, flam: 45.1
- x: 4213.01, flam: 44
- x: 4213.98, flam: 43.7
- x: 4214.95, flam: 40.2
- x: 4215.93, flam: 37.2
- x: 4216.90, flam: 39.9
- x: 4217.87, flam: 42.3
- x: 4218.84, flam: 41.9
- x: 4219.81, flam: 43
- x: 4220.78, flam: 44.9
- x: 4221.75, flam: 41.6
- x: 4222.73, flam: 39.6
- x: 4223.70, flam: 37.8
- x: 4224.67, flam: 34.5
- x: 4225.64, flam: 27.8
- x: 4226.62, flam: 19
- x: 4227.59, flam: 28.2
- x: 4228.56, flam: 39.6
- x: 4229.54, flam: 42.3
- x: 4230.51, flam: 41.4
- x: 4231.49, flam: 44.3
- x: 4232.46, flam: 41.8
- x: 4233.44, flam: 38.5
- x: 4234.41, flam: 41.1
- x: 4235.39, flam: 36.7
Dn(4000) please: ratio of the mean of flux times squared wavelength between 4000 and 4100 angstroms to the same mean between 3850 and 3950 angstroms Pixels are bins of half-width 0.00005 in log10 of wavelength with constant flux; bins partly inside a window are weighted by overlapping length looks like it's 1.6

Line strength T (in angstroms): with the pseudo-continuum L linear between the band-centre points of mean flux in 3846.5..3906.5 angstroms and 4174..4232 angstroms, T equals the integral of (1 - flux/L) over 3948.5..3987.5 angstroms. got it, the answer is 5.6 angstroms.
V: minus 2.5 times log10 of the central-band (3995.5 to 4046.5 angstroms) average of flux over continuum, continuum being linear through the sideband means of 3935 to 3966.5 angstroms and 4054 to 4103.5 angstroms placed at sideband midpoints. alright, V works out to -0.19 mag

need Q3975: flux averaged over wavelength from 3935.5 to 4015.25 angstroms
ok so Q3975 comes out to 30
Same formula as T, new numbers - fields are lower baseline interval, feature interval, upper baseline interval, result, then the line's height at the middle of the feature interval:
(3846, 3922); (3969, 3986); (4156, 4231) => 2.23 angstroms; 32.1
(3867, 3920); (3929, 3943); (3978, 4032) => 8.04 angstroms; 32.6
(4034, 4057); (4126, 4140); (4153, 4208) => -0.29 angstroms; 40.2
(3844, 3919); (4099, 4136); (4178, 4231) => -3.77 angstroms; 36.9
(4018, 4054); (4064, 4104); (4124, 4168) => 1.22 angstroms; 40.4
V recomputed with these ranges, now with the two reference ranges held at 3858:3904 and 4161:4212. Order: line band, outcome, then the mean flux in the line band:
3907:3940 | 0.27 mag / 22.9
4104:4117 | -0.14 mag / 42.7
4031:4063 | -0.12 mag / 38.8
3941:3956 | 0.07 mag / 28.7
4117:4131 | -0.12 mag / 42.5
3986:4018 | -0.17 mag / 38.4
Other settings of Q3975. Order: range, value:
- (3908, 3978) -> 23.3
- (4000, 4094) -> 39.3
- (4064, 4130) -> 40.5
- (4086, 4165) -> 41.5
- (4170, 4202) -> 39.7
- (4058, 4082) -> 37.7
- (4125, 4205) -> 40.7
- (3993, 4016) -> 38.3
